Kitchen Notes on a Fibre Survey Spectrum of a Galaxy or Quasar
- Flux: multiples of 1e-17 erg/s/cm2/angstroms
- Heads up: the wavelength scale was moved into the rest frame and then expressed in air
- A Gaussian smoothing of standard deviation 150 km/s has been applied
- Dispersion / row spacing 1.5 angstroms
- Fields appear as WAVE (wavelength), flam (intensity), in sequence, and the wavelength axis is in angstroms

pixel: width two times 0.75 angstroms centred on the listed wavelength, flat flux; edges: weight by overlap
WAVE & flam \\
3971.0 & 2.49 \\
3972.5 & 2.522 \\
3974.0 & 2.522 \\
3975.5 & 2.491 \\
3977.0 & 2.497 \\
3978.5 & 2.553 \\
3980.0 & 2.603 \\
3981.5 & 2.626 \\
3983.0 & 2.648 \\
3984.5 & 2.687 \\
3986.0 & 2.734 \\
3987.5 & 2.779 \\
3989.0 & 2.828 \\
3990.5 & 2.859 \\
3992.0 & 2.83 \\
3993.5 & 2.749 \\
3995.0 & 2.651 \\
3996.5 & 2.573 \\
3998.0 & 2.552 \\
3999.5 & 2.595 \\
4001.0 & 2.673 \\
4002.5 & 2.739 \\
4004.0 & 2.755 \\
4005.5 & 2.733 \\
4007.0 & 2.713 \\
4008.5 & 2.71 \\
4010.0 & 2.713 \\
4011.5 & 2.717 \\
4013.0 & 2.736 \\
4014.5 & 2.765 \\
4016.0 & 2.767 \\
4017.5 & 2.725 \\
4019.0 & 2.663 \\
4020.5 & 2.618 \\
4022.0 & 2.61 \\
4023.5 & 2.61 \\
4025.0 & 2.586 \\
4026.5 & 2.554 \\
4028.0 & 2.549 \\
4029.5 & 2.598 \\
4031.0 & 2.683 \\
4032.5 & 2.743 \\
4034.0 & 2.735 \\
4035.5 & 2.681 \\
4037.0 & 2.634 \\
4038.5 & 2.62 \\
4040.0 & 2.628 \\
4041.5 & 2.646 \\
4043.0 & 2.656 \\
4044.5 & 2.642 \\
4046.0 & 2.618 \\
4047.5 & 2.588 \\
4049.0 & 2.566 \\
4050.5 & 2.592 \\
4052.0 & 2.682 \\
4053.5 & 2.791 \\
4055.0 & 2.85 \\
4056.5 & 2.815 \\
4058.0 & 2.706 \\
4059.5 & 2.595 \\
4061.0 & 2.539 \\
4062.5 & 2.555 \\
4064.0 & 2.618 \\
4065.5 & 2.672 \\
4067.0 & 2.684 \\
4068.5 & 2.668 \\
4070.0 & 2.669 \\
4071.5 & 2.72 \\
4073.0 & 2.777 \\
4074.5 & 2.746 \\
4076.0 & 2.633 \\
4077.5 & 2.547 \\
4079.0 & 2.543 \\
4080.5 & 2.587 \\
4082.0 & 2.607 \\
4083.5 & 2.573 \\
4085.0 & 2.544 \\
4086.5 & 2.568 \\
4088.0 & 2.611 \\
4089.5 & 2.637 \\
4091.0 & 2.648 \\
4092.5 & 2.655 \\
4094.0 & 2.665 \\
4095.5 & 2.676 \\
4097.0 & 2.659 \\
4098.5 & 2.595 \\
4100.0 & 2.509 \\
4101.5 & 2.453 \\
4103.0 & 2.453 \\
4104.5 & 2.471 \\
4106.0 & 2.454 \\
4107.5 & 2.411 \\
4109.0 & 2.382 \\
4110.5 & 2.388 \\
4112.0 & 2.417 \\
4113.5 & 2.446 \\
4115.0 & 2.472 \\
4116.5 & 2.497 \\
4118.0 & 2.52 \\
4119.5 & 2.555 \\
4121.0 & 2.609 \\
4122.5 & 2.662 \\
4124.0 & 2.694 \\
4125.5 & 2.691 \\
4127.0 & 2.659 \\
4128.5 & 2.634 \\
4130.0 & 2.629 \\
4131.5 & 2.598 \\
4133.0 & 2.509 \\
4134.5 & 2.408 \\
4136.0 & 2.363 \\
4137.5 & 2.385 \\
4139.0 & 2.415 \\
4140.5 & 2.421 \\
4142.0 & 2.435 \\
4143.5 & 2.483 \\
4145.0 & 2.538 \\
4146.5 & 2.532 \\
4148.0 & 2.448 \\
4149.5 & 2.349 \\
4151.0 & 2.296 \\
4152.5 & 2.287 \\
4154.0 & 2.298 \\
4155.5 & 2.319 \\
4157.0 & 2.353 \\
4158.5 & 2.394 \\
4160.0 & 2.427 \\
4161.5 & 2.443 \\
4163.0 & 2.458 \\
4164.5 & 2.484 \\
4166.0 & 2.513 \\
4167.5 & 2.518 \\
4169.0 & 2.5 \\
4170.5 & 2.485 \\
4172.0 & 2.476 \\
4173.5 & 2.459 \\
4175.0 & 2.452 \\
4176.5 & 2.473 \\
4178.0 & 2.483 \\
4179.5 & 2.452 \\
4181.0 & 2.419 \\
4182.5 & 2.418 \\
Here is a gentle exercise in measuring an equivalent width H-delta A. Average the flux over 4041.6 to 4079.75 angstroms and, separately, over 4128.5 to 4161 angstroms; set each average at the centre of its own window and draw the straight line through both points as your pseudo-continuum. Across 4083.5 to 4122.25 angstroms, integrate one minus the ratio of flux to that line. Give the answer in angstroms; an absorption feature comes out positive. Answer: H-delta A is 0.1 angstroms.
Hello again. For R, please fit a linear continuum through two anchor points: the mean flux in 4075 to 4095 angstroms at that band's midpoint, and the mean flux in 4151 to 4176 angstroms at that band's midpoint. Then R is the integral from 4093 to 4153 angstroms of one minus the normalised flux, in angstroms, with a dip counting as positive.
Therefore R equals 0.3 angstroms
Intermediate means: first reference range 2.6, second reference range 2.43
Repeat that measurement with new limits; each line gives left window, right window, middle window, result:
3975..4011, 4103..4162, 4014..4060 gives -0.8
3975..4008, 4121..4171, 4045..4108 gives -1.3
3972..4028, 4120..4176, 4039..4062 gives -0.5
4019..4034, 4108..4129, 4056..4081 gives -0.6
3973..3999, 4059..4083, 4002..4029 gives -0.3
